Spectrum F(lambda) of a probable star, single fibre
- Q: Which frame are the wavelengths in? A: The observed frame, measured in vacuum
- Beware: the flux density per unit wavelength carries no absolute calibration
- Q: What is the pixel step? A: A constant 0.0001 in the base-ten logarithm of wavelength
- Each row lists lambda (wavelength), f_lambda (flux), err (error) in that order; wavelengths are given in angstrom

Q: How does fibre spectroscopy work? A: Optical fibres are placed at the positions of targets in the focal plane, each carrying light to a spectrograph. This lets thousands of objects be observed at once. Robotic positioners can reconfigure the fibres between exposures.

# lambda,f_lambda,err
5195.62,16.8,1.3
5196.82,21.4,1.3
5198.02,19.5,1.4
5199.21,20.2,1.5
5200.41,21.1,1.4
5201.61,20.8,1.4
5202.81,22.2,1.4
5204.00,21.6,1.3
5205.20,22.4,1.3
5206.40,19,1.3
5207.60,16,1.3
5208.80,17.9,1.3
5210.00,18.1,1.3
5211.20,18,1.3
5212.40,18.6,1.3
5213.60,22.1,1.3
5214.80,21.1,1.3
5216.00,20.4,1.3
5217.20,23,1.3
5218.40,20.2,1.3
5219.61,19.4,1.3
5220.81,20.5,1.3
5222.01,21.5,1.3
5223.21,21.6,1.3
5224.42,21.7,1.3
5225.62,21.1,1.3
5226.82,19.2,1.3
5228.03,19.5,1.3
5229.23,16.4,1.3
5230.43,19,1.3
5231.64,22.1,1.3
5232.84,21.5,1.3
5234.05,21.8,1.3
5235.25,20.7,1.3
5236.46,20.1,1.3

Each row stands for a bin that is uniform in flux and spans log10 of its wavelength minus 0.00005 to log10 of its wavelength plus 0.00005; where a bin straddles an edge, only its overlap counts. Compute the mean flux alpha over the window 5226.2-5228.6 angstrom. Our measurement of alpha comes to 19.3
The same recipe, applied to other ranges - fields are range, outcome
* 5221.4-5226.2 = 21.5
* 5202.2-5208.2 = 20.2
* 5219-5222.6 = 20.4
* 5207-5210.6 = 17.3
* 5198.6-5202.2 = 20.7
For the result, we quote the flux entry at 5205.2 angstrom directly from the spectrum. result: 22.4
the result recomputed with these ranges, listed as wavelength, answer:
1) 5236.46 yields 20.1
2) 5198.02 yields 19.5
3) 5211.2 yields 18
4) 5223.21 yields 21.6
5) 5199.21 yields 20.2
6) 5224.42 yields 21.7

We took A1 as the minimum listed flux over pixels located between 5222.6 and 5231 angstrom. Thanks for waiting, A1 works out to 16.4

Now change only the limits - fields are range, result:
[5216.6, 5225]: 19.4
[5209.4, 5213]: 18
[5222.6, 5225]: 21.6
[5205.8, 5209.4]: 16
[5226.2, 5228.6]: 19.2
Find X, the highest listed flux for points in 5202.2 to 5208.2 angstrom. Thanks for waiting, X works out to 22.4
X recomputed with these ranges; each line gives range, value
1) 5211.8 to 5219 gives 23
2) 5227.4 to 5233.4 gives 22.1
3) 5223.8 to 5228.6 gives 21.7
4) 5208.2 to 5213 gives 18.6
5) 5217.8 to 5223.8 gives 21.6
